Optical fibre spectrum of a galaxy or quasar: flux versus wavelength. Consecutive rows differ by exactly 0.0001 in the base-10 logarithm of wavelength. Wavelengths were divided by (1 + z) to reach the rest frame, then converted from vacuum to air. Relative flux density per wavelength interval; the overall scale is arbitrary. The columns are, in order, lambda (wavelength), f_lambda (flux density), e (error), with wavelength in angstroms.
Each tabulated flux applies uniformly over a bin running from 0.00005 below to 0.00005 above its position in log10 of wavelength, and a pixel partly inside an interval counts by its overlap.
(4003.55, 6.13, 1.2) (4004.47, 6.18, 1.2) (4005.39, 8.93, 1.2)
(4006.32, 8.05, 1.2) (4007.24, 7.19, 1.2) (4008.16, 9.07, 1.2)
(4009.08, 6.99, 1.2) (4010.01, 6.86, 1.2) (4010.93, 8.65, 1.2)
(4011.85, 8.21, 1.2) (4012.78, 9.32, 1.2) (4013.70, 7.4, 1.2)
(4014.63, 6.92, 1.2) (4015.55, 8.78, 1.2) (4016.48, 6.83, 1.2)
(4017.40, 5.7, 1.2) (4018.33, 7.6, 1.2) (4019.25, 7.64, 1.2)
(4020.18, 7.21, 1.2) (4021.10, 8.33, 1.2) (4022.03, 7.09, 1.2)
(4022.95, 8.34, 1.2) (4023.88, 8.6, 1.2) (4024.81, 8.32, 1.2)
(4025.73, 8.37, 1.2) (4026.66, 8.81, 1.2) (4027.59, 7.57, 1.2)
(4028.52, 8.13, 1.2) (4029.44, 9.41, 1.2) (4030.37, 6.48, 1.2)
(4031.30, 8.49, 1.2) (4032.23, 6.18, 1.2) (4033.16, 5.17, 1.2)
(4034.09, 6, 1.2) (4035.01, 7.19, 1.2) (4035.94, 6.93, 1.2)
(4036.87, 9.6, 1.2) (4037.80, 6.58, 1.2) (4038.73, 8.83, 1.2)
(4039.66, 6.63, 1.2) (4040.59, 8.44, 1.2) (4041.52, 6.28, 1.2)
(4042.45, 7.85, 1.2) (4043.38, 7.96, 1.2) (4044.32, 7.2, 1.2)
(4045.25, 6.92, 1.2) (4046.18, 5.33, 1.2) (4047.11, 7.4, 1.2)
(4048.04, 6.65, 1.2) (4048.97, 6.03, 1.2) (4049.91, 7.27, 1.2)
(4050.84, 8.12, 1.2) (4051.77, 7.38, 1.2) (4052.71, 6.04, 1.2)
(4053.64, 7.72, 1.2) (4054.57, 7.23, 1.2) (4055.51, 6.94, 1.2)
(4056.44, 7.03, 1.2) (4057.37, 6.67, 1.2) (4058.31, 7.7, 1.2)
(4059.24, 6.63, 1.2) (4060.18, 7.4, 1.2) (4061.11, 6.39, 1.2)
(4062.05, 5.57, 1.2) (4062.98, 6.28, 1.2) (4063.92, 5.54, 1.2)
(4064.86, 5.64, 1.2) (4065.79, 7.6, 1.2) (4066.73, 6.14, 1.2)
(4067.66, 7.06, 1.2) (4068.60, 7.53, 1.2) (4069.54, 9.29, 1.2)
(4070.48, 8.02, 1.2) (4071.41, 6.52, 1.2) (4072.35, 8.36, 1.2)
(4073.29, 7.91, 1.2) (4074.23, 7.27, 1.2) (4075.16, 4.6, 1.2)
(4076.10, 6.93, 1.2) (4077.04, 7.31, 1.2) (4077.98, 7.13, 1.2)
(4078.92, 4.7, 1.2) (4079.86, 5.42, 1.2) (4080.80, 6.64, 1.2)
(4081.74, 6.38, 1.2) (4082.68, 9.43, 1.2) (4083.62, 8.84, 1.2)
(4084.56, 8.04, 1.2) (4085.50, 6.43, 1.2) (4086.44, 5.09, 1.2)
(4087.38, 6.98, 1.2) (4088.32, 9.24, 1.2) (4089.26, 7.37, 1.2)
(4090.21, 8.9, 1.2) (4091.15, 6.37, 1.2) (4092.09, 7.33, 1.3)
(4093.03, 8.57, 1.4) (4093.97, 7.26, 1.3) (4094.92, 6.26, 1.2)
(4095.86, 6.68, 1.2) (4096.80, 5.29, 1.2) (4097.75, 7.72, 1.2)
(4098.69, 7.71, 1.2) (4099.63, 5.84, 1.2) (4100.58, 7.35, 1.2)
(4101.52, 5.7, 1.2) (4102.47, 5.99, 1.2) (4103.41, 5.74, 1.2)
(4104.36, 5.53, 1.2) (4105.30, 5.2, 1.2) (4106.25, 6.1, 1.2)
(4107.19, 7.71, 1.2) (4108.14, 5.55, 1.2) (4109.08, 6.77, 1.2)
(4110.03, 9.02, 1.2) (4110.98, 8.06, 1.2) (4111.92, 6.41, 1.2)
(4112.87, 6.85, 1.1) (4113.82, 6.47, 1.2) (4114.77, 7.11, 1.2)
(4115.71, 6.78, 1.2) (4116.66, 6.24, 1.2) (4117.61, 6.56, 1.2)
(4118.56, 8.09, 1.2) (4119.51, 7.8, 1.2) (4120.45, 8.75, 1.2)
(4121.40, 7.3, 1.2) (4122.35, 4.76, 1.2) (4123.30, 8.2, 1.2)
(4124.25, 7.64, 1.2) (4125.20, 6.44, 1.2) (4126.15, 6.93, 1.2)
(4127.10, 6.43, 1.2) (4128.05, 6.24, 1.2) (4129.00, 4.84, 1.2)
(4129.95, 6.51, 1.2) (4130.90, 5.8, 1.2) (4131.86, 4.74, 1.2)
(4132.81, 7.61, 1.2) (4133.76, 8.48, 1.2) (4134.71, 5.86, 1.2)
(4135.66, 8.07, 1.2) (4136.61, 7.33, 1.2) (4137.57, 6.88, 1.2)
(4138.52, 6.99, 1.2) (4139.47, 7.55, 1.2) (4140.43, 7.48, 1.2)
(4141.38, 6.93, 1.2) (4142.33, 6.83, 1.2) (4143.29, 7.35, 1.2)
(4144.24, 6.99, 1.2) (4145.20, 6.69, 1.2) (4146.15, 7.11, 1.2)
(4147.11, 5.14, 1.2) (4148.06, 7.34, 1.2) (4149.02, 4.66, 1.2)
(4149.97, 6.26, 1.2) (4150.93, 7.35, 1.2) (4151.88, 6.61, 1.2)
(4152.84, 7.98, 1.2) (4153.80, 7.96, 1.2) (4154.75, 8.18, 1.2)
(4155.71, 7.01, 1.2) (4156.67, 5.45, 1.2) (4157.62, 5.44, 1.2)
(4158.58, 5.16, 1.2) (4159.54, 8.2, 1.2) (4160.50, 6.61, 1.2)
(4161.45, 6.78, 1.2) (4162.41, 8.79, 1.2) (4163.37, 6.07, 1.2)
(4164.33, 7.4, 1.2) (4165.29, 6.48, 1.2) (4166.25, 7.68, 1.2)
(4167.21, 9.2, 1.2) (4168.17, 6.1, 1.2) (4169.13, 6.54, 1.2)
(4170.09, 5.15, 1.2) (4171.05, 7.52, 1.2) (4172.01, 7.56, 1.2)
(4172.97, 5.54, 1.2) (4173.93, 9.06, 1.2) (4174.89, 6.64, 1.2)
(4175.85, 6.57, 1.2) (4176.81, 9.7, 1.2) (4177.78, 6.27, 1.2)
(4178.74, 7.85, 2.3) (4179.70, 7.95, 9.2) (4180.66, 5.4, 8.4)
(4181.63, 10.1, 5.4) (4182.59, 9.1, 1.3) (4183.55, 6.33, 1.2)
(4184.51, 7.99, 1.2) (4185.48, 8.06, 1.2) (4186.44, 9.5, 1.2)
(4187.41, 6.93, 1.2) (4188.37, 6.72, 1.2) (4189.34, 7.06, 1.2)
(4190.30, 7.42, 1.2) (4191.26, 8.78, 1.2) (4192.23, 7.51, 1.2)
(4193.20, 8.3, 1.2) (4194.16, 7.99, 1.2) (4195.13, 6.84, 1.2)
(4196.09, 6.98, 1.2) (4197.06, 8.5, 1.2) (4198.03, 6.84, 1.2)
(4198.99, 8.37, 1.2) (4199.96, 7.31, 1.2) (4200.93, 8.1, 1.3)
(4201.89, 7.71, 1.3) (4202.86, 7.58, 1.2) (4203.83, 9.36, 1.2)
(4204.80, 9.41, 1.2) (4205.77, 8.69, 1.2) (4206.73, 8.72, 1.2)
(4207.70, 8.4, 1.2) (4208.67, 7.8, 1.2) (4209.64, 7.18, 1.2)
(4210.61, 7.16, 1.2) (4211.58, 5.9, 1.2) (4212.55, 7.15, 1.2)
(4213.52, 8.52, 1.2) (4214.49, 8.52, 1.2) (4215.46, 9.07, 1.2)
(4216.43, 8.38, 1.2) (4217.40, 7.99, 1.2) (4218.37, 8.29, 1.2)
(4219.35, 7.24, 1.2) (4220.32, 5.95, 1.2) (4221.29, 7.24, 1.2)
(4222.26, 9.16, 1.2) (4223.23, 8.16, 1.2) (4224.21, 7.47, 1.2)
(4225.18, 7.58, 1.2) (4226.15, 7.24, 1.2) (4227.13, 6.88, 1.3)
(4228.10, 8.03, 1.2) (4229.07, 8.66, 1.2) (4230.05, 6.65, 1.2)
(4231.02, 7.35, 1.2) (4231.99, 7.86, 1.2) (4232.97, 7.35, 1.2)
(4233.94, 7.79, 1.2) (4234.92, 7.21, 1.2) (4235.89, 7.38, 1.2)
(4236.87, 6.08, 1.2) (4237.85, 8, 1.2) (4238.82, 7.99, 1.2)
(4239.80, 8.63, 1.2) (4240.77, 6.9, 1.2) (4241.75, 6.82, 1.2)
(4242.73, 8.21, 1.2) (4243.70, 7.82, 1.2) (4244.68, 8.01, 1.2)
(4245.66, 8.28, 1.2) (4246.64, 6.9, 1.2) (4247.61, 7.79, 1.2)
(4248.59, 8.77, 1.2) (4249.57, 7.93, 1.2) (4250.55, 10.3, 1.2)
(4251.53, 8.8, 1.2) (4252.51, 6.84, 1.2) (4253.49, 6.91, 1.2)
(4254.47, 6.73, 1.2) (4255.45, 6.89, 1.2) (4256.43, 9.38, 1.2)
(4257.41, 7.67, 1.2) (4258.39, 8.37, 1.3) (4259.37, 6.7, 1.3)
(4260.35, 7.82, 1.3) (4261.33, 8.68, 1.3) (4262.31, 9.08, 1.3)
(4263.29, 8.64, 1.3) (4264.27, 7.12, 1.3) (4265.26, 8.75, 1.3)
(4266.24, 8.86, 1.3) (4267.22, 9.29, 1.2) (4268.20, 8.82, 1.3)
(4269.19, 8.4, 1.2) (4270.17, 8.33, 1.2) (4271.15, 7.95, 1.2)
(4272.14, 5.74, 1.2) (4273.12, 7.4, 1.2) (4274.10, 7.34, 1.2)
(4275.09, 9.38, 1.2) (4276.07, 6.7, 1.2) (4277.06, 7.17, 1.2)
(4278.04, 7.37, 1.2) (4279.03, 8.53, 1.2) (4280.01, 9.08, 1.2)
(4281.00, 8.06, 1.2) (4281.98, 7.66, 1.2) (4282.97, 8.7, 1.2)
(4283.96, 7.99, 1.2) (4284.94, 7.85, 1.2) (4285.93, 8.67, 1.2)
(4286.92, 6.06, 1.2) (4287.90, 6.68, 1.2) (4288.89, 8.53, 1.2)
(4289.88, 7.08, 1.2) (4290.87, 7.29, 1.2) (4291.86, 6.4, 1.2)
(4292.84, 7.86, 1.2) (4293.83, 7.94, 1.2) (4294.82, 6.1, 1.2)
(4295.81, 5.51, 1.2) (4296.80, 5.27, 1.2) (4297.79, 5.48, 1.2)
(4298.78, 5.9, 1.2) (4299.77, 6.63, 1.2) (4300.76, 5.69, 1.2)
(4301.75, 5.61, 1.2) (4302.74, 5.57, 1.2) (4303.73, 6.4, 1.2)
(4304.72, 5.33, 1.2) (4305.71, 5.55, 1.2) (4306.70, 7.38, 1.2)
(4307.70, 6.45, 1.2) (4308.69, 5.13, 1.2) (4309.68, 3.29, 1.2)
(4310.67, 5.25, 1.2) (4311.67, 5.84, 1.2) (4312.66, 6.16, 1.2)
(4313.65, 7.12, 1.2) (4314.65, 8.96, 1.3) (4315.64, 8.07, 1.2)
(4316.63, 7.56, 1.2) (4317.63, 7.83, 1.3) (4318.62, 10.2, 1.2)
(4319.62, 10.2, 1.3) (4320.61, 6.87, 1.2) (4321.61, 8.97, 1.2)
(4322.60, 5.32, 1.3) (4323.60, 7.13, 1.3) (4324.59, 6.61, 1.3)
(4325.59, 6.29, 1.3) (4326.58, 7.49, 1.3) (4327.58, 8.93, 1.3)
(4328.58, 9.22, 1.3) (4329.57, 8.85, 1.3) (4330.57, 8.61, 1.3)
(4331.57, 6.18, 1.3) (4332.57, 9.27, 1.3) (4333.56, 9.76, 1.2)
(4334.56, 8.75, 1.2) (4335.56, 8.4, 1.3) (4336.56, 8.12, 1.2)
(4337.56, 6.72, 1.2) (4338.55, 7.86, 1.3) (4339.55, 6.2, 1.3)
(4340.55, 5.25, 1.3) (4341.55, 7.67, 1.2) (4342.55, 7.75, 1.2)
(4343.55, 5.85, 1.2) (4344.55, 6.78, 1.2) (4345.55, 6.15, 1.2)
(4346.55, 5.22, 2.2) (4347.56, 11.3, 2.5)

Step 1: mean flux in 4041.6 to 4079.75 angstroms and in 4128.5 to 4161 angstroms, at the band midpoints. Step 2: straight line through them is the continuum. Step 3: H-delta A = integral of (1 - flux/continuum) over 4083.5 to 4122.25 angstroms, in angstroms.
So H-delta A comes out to -0.8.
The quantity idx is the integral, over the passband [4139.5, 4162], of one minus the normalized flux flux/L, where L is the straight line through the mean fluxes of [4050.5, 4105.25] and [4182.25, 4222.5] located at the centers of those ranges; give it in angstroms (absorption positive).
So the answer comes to 2.1 angstroms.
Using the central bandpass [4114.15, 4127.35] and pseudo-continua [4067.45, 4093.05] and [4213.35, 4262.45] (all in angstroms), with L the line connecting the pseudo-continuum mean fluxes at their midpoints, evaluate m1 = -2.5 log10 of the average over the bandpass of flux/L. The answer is 0.05 mag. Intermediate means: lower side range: 7.25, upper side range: 7.8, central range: 7.08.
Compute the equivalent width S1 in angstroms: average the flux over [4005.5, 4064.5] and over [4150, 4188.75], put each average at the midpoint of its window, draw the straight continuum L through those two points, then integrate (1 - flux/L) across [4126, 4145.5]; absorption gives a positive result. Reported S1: 1.34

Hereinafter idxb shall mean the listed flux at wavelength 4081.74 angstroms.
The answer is 6.38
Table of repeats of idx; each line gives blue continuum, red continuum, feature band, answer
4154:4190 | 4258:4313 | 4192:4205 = -1.2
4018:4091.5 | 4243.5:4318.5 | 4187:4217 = -2.2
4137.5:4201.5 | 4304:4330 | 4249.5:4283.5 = -4.1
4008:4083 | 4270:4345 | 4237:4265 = -2.7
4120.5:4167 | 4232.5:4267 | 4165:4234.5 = -2.7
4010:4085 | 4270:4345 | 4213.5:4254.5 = -3.0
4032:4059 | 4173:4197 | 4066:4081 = 0.5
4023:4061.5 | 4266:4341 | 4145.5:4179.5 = 1.7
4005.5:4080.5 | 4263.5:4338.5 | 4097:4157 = 4.1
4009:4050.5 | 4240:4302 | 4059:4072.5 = 1.1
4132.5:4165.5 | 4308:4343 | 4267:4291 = -1.6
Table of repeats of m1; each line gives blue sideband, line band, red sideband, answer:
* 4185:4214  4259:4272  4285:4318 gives -0.19 mag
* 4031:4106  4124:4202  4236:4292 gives 0.04 mag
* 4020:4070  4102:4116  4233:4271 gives 0.13 mag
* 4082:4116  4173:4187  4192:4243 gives -0.04 mag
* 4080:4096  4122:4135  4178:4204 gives 0.16 mag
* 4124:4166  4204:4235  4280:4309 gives -0.15 mag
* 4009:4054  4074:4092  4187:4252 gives 0.08 mag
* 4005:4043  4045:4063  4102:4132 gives 0.08 mag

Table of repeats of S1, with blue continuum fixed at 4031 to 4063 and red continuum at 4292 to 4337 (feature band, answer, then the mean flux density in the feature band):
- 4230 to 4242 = -0.6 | 7.43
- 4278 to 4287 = -1.3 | 8.11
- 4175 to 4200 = -2.3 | 7.7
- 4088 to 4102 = -0.2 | 7.15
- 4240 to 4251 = -1.4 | 7.99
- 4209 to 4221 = -0.9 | 7.61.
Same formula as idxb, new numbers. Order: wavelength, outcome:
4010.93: 8.65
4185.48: 8.06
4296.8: 5.27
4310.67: 5.25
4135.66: 8.07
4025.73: 8.37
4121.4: 7.3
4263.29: 8.64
